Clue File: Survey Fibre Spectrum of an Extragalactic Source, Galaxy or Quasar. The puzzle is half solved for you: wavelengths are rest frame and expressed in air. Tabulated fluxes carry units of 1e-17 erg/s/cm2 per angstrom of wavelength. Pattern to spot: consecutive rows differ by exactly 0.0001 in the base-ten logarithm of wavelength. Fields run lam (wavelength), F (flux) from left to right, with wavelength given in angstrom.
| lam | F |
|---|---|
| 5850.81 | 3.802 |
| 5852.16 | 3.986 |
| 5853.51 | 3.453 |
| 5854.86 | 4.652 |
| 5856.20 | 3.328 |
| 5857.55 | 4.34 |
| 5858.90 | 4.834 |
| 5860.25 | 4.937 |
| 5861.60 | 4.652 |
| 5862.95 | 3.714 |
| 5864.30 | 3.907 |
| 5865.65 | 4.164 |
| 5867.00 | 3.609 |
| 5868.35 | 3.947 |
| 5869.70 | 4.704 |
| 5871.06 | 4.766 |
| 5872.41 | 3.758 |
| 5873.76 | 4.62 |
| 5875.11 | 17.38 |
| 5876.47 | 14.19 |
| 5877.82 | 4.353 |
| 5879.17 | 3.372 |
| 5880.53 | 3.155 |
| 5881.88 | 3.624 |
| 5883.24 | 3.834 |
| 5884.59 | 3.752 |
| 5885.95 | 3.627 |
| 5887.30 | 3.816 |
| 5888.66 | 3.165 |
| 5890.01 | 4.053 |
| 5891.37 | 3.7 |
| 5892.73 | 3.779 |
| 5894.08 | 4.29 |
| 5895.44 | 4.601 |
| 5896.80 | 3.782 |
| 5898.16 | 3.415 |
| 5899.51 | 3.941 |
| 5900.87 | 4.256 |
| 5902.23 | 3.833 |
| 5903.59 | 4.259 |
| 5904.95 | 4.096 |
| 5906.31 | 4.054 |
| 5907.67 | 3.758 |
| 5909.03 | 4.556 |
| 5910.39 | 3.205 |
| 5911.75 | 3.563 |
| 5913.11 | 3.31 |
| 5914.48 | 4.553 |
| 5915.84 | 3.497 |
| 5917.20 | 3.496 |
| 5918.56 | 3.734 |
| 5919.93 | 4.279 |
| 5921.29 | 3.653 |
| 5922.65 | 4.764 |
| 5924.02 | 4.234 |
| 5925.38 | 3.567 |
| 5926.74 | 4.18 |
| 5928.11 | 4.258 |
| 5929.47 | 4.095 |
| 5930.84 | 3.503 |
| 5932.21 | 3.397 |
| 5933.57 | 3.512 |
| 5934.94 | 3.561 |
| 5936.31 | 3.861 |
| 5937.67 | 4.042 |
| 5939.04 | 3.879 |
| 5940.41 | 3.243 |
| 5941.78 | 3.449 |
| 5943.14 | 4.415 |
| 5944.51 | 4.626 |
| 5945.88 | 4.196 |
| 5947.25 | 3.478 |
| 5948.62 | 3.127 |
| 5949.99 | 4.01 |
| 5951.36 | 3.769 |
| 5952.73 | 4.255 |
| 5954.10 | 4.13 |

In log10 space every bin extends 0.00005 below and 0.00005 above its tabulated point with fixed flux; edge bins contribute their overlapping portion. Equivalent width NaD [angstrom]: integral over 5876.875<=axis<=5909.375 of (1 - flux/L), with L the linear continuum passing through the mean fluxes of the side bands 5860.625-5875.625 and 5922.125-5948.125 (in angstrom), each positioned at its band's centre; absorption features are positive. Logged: 5.3 angstrom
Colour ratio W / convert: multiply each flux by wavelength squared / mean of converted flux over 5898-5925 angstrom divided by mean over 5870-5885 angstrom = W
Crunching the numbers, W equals 0.65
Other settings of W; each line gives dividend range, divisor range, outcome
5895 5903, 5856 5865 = 0.93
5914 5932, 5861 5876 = 0.73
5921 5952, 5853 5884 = 0.77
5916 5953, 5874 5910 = 0.82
